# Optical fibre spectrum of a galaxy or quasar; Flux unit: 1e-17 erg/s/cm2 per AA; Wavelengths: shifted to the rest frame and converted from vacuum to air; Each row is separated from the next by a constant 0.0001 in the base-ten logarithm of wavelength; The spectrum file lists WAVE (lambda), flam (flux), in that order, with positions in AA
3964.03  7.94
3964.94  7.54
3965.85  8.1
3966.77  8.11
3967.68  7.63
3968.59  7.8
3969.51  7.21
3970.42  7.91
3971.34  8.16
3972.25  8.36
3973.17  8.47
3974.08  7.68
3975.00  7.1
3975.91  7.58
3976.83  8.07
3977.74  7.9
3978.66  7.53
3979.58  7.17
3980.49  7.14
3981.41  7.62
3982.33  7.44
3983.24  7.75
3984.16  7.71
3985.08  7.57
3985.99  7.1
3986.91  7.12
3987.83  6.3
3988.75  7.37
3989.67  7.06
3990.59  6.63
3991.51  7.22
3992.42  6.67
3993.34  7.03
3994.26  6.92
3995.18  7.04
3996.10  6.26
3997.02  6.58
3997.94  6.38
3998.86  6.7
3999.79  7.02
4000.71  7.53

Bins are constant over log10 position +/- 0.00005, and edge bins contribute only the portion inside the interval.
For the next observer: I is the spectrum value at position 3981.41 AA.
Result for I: 7.62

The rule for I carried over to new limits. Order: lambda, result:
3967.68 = 7.63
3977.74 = 7.9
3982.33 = 7.44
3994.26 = 6.92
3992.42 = 6.67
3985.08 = 7.57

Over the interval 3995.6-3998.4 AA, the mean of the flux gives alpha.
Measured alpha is 6.42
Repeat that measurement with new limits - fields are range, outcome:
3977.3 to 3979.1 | 7.7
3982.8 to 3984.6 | 7.72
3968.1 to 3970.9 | 7.63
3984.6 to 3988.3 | 7.03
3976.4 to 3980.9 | 7.57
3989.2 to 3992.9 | 6.91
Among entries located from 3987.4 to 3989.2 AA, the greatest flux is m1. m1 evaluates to 7.37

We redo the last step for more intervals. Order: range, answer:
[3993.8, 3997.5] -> 7.04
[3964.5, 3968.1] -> 8.11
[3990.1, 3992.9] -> 7.22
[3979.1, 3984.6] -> 7.75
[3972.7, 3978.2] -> 8.47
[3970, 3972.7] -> 8.36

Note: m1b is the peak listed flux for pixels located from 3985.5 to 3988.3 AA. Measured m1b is 7.12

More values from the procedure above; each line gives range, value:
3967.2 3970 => 7.8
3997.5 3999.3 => 6.7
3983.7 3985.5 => 7.71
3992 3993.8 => 7.03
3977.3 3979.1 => 7.9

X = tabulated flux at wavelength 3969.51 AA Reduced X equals 7.21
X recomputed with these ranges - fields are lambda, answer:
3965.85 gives 8.1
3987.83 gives 6.3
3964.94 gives 7.54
